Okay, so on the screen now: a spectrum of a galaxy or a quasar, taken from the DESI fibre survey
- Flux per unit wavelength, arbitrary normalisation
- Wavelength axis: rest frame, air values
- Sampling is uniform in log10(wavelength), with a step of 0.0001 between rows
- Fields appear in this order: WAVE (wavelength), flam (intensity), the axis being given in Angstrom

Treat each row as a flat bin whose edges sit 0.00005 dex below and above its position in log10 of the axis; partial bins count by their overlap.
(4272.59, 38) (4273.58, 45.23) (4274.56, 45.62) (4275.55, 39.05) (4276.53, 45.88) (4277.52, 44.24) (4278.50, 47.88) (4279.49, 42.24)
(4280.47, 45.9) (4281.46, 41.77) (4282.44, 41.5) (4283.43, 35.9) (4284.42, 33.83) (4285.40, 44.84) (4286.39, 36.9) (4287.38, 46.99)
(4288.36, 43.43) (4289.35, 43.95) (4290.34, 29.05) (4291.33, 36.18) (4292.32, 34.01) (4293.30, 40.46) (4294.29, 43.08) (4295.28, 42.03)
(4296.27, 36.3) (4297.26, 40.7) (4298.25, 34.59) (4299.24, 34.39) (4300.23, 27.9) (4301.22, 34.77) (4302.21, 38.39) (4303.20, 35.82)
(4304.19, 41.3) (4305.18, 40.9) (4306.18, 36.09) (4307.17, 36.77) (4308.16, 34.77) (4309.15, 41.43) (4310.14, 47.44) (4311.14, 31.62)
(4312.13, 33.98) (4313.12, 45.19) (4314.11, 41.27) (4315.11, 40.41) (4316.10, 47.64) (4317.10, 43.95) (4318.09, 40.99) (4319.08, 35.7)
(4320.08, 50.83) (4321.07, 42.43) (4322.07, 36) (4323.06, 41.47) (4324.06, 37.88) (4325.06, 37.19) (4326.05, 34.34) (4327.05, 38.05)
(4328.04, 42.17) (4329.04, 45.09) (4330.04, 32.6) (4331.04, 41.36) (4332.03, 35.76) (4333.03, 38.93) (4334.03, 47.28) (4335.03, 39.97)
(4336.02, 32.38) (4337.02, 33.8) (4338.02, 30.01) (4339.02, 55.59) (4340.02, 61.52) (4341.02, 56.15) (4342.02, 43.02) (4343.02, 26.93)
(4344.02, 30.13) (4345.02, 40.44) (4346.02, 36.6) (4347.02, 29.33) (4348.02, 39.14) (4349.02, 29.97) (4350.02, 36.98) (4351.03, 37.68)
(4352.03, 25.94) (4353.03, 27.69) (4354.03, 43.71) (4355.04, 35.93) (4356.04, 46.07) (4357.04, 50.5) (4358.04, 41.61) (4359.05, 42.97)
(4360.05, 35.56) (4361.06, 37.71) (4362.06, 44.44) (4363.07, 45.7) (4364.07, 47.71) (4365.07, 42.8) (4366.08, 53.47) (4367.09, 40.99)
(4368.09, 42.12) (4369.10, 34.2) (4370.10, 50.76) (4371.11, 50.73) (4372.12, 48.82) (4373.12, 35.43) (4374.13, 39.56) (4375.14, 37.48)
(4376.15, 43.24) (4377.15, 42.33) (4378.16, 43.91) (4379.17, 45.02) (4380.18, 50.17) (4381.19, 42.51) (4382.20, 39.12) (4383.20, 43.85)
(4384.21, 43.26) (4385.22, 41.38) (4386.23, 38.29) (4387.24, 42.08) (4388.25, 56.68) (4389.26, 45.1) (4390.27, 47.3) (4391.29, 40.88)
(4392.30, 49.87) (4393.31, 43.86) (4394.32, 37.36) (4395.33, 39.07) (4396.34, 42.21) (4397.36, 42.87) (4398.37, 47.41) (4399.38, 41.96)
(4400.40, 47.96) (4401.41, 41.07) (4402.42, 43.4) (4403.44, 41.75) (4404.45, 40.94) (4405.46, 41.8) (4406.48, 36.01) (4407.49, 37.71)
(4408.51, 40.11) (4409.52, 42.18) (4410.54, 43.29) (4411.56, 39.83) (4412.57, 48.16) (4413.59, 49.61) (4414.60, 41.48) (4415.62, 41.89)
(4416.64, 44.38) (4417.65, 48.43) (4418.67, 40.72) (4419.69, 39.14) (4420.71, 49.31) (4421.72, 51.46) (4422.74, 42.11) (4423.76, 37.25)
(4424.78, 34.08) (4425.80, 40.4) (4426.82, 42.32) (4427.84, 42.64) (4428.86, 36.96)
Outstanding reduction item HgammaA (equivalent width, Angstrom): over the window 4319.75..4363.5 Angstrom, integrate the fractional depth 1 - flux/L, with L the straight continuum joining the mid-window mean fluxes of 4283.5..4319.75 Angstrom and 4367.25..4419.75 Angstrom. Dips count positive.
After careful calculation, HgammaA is 1.3 Angstrom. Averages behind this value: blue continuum 38.8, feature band 39.5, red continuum 43.1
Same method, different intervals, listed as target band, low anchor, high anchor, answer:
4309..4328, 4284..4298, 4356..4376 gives 0.18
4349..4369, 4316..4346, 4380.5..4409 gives 0.43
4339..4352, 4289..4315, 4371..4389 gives 0.54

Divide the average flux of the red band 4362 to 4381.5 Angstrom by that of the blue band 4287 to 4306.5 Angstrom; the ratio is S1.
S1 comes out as 1.16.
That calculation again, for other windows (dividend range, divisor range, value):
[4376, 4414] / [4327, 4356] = 1.12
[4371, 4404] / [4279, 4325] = 1.10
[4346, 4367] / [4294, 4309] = 1.07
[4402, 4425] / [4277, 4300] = 1.07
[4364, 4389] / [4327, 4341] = 1.05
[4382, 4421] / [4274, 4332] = 1.09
